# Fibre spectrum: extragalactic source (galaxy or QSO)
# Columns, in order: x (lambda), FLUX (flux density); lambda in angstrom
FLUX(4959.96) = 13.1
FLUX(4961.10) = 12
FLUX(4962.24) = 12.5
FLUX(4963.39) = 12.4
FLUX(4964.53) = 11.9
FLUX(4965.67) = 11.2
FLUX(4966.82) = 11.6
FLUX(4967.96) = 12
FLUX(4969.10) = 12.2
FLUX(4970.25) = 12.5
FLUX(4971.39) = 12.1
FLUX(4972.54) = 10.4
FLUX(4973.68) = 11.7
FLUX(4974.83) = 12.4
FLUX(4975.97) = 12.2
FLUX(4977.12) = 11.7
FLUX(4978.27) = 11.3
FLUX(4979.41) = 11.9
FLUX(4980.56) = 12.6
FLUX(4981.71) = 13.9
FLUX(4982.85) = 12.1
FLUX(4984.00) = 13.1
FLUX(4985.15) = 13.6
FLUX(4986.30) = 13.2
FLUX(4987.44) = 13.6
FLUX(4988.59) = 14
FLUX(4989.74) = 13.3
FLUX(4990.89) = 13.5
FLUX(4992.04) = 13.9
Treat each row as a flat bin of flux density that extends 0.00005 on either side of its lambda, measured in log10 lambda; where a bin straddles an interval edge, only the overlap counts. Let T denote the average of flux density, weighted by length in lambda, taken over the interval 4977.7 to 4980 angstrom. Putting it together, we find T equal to 11.6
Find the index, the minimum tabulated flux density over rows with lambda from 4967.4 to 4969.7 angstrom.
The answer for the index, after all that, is 12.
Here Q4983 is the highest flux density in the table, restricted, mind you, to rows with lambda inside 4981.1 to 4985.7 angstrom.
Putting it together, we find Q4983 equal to 13.9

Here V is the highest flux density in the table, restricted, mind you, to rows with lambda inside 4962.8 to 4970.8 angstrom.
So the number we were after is 12.5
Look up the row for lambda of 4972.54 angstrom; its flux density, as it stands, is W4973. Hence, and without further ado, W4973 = 10.4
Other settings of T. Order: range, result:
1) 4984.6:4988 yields 13.5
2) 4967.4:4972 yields 12.2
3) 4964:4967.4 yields 11.6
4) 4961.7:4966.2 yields 12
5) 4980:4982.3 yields 13.3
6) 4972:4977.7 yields 11.7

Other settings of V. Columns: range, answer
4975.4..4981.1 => 12.6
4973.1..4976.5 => 12.4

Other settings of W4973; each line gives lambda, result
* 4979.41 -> 11.9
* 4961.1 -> 12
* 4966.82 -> 11.6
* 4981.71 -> 13.9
